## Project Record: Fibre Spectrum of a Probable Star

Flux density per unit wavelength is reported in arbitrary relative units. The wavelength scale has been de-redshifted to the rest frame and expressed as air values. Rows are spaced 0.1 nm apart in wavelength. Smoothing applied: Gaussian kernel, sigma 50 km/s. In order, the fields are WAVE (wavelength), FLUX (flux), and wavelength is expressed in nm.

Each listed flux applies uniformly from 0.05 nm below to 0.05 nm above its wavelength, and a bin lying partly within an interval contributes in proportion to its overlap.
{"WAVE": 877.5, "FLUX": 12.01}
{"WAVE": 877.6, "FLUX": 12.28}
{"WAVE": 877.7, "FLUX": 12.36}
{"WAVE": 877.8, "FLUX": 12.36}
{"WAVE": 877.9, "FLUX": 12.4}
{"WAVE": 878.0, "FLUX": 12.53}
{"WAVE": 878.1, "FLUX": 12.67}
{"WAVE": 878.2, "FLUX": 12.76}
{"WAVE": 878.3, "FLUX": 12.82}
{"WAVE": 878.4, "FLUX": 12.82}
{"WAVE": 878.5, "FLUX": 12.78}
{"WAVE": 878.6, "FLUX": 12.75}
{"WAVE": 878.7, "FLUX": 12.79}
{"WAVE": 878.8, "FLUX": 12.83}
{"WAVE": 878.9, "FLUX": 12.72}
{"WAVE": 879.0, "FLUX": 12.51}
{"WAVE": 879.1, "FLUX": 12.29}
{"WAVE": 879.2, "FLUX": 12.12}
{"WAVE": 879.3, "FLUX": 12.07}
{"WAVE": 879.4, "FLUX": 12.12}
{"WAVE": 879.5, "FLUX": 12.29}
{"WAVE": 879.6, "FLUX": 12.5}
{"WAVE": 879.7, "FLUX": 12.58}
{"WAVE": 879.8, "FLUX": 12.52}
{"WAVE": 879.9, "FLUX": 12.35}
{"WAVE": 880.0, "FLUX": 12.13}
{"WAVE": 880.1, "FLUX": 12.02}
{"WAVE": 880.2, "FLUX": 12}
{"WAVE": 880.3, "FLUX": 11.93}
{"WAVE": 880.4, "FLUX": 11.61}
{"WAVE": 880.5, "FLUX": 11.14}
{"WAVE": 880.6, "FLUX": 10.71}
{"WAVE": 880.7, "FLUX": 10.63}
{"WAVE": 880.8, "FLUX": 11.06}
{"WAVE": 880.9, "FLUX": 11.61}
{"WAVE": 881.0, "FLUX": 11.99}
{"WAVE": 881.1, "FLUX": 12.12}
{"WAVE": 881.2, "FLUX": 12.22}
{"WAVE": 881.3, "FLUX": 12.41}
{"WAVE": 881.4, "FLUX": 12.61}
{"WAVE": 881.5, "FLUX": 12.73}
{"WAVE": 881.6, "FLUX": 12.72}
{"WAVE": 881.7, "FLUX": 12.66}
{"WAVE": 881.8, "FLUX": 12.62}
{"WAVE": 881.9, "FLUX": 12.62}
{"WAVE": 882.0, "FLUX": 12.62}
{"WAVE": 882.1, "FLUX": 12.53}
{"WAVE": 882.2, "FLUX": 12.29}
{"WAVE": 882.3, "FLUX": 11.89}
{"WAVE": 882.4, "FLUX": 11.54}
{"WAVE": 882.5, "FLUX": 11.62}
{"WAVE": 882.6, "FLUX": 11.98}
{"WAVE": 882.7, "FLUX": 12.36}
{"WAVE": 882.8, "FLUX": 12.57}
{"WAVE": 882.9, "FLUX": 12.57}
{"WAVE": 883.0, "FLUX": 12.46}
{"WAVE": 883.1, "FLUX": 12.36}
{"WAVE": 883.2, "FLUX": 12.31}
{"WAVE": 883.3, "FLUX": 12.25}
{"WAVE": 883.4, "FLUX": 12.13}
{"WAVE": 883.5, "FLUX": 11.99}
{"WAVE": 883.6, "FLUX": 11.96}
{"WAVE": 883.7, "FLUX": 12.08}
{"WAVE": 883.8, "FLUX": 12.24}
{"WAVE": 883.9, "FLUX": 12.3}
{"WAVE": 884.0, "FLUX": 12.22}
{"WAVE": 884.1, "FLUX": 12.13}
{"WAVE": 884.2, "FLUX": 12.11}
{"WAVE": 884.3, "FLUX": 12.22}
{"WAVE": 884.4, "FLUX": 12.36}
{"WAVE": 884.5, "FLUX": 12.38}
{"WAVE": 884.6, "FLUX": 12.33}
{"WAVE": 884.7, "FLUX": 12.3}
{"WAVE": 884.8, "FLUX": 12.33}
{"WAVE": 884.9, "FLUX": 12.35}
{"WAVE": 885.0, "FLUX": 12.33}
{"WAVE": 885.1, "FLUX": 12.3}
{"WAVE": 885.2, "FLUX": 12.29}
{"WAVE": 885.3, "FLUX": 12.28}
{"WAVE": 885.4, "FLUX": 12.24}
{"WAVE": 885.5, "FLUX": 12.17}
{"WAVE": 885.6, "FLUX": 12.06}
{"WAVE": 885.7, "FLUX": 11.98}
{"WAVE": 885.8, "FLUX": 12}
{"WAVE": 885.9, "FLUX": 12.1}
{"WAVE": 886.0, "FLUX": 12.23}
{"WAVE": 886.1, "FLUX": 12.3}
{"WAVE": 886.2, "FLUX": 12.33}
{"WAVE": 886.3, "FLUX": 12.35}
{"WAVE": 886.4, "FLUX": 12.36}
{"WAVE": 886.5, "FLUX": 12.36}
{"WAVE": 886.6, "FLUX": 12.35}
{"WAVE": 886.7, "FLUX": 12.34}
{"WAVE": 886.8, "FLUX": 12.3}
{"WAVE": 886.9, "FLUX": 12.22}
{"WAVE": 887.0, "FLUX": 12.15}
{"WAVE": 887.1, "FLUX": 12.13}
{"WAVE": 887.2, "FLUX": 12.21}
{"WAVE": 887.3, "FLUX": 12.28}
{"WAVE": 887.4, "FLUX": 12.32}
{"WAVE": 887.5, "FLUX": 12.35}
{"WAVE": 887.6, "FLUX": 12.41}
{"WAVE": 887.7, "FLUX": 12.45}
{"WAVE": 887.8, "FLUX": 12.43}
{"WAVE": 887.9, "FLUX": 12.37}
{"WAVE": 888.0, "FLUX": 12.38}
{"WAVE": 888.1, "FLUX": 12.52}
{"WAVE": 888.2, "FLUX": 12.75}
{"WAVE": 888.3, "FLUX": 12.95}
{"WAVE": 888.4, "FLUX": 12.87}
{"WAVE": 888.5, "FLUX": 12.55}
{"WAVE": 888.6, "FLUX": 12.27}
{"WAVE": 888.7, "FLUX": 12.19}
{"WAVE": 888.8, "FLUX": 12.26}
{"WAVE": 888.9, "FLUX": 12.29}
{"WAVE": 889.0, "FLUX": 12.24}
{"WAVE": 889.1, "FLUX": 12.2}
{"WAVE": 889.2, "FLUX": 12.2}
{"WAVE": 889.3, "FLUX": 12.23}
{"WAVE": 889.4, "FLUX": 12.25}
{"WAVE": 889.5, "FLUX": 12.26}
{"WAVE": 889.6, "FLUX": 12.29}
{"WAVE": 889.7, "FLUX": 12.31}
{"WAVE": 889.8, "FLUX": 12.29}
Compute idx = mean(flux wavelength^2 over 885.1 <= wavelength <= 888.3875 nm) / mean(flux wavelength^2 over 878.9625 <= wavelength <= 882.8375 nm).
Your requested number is 1.03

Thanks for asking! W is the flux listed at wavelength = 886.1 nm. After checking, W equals 12.3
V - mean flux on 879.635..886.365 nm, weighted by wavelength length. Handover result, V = 12.2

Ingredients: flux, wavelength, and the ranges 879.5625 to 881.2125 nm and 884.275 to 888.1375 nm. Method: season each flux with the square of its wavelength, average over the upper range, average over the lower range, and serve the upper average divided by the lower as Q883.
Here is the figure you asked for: 1.1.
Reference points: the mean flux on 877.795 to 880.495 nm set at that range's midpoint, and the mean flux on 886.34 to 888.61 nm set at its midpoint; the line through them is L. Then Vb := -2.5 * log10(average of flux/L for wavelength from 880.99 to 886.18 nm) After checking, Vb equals 0.01 mag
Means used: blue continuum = 12.4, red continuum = 12.4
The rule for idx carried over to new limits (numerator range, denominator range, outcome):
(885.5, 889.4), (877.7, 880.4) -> 1.01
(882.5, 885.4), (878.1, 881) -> 1.02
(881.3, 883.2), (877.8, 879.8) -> 0.99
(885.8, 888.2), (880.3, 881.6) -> 1.06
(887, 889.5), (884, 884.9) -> 1.02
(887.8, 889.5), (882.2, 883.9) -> 1.03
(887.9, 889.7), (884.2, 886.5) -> 1.02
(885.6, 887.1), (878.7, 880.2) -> 1.00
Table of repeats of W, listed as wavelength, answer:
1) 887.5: 12.35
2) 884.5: 12.38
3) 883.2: 12.31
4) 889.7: 12.31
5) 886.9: 12.22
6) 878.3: 12.82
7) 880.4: 11.61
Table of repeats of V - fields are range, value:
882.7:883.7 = 12.3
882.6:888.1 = 12.3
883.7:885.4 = 12.3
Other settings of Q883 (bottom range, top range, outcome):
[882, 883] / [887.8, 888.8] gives 1.04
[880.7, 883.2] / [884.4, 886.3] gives 1.01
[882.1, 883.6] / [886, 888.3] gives 1.03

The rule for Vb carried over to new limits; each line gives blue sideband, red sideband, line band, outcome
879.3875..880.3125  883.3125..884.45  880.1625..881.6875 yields 0.03 mag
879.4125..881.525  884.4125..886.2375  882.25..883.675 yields 0.00 mag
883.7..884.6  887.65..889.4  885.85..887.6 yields 0.01 mag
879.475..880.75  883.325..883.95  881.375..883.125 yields -0.03 mag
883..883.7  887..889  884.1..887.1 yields 0.00 mag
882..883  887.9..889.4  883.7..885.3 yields 0.00 mag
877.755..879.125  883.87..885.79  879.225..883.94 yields 0.03 mag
